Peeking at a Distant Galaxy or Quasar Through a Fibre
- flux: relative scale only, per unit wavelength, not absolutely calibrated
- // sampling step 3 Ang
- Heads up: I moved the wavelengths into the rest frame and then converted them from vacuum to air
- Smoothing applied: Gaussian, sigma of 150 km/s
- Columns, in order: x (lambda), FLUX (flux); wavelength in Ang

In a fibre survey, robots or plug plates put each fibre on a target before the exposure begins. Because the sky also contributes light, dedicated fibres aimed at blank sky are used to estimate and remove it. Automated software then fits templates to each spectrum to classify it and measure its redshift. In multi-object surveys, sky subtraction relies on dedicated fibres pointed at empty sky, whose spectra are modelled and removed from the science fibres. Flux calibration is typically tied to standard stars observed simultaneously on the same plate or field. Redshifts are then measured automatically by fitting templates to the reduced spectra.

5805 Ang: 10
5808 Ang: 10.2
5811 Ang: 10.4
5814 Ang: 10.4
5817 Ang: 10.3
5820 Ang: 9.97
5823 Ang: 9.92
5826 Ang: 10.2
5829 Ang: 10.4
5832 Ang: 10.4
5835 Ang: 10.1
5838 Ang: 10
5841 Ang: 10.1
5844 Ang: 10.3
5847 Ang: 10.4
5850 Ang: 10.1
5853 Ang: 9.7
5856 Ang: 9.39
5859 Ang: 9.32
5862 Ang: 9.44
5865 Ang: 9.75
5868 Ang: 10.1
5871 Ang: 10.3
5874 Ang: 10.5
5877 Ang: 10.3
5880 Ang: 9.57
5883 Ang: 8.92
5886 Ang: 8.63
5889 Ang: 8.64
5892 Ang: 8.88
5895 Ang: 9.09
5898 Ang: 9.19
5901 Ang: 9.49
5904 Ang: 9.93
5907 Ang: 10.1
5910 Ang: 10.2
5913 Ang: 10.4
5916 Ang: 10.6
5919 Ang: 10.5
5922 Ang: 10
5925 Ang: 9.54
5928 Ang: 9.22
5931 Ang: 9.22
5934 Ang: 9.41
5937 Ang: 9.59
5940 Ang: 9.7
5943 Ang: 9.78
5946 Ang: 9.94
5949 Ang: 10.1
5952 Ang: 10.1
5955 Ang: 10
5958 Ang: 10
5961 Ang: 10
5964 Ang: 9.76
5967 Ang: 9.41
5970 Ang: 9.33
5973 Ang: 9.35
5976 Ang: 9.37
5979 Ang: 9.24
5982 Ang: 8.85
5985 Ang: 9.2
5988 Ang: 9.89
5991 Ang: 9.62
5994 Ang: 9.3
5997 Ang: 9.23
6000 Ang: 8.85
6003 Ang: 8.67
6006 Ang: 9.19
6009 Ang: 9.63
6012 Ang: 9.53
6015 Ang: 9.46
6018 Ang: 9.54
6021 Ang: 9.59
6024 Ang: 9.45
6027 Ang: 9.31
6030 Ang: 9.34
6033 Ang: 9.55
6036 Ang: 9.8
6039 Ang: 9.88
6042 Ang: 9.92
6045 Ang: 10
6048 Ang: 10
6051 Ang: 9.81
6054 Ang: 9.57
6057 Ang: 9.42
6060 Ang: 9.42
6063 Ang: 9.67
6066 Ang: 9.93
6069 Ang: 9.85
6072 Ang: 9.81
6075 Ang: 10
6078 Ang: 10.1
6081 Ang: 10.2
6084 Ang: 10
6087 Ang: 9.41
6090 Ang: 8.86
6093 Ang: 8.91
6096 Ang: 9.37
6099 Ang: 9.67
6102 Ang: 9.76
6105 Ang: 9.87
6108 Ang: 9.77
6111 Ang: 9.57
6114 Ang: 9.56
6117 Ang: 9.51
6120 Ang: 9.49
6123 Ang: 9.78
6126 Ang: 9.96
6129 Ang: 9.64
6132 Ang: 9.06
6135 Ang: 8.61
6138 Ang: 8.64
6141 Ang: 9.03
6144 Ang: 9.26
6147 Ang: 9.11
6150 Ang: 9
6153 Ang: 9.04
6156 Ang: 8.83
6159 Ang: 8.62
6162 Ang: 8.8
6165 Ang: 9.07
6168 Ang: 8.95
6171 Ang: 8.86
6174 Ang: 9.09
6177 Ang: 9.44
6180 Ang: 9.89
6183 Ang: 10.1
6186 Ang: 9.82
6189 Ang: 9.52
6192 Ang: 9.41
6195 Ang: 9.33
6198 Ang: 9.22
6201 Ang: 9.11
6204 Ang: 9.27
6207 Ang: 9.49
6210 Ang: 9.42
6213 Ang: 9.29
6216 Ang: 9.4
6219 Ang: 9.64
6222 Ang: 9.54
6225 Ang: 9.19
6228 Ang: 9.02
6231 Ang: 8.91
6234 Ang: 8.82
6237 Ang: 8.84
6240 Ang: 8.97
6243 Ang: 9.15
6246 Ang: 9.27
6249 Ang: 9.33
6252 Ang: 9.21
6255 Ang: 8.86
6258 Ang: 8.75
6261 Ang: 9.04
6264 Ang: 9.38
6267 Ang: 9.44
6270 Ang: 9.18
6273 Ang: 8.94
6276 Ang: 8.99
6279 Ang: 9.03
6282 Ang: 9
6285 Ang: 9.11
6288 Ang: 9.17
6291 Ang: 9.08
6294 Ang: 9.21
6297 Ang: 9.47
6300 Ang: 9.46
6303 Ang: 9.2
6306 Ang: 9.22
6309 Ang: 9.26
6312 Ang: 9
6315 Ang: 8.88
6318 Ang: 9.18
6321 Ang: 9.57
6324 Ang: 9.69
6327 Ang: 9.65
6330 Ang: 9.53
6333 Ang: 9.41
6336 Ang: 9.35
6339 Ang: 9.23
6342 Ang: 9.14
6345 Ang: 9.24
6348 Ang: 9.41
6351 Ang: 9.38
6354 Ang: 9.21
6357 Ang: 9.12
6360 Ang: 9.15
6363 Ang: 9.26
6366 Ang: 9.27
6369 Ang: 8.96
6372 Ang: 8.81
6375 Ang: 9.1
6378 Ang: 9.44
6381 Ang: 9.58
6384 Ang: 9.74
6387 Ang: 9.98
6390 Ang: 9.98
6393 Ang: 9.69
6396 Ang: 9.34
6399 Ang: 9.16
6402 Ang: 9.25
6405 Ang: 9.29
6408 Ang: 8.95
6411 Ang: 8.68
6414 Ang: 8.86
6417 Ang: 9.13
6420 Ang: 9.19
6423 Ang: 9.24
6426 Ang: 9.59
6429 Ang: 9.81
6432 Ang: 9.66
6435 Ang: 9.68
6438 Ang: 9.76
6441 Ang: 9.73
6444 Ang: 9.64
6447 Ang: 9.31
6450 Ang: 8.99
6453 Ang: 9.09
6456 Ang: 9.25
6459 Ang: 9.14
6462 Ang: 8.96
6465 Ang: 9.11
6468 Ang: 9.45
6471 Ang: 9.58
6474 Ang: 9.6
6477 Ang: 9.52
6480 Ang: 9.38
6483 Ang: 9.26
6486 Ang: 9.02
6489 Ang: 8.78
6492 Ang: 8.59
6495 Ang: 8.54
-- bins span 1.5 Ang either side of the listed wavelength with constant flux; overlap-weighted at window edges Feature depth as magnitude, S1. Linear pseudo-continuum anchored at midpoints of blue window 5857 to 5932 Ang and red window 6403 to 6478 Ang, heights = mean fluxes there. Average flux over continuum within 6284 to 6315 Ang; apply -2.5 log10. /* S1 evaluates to 0.02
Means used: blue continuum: 9.67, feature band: 9.2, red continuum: 9.33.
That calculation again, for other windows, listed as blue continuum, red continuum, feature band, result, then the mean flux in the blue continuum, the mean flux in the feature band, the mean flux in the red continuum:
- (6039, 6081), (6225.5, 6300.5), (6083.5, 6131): 0.011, 9.82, 9.56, 9.1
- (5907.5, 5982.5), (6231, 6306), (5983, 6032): 0.032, 9.76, 9.36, 9.12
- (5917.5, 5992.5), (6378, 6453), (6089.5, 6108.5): 0.011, 9.64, 9.47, 9.42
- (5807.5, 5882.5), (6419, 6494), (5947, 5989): 0.032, 10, 9.61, 9.33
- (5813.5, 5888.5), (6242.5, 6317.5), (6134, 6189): 0.026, 9.92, 9.14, 9.15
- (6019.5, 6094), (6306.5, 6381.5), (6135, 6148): 0.070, 9.68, 8.96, 9.27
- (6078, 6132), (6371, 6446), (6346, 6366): 0.022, 9.61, 9.26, 9.41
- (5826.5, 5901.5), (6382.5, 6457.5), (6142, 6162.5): 0.070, 9.73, 8.96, 9.4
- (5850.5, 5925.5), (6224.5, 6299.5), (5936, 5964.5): -0.034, 9.71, 9.91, 9.1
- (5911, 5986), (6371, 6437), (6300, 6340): 0.013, 9.71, 9.33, 9.38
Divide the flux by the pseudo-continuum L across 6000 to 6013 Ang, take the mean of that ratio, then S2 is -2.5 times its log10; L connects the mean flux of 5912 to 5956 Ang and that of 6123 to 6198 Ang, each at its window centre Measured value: 0.05 mag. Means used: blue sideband 9.87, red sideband 9.22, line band 9.2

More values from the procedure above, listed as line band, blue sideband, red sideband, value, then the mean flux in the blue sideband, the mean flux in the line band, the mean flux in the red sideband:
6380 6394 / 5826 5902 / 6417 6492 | -0.05 mag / 9.73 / 9.81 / 9.34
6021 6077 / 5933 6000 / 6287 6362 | -0.02 mag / 9.58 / 9.71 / 9.29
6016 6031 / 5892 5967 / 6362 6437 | 0.03 mag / 9.8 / 9.45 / 9.35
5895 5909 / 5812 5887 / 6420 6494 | 0.03 mag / 9.95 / 9.63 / 9.33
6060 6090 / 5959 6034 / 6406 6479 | -0.05 mag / 9.39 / 9.81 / 9.33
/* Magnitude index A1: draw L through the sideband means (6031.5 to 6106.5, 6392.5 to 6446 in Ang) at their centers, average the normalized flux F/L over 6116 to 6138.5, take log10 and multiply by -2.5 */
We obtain 0.033 mag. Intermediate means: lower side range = 9.71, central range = 9.36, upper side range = 9.36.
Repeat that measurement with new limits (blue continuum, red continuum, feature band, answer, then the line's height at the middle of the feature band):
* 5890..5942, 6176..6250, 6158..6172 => 0.062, 9.39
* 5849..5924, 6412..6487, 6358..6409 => 0.005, 9.4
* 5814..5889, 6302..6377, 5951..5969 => -0.011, 9.76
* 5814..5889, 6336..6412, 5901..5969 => -0.007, 9.81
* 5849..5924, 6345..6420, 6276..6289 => 0.036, 9.37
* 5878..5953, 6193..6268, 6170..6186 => -0.030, 9.27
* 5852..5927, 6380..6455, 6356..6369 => 0.031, 9.44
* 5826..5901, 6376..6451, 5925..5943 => 0.026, 9.7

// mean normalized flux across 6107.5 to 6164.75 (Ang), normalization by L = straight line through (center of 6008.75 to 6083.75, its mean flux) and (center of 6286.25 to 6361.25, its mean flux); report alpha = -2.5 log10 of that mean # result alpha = 0.04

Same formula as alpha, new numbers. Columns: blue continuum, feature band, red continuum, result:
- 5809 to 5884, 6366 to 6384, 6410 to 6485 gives 0.023 mag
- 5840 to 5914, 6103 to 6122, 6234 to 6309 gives -0.031 mag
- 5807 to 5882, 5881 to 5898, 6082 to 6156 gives 0.122 mag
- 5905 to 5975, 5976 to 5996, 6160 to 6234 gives 0.045 mag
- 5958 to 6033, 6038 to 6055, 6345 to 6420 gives -0.055 mag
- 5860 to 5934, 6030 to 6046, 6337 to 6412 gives -0.024 mag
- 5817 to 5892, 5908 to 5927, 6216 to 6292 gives -0.049 mag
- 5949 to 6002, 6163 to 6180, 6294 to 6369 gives 0.029 mag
